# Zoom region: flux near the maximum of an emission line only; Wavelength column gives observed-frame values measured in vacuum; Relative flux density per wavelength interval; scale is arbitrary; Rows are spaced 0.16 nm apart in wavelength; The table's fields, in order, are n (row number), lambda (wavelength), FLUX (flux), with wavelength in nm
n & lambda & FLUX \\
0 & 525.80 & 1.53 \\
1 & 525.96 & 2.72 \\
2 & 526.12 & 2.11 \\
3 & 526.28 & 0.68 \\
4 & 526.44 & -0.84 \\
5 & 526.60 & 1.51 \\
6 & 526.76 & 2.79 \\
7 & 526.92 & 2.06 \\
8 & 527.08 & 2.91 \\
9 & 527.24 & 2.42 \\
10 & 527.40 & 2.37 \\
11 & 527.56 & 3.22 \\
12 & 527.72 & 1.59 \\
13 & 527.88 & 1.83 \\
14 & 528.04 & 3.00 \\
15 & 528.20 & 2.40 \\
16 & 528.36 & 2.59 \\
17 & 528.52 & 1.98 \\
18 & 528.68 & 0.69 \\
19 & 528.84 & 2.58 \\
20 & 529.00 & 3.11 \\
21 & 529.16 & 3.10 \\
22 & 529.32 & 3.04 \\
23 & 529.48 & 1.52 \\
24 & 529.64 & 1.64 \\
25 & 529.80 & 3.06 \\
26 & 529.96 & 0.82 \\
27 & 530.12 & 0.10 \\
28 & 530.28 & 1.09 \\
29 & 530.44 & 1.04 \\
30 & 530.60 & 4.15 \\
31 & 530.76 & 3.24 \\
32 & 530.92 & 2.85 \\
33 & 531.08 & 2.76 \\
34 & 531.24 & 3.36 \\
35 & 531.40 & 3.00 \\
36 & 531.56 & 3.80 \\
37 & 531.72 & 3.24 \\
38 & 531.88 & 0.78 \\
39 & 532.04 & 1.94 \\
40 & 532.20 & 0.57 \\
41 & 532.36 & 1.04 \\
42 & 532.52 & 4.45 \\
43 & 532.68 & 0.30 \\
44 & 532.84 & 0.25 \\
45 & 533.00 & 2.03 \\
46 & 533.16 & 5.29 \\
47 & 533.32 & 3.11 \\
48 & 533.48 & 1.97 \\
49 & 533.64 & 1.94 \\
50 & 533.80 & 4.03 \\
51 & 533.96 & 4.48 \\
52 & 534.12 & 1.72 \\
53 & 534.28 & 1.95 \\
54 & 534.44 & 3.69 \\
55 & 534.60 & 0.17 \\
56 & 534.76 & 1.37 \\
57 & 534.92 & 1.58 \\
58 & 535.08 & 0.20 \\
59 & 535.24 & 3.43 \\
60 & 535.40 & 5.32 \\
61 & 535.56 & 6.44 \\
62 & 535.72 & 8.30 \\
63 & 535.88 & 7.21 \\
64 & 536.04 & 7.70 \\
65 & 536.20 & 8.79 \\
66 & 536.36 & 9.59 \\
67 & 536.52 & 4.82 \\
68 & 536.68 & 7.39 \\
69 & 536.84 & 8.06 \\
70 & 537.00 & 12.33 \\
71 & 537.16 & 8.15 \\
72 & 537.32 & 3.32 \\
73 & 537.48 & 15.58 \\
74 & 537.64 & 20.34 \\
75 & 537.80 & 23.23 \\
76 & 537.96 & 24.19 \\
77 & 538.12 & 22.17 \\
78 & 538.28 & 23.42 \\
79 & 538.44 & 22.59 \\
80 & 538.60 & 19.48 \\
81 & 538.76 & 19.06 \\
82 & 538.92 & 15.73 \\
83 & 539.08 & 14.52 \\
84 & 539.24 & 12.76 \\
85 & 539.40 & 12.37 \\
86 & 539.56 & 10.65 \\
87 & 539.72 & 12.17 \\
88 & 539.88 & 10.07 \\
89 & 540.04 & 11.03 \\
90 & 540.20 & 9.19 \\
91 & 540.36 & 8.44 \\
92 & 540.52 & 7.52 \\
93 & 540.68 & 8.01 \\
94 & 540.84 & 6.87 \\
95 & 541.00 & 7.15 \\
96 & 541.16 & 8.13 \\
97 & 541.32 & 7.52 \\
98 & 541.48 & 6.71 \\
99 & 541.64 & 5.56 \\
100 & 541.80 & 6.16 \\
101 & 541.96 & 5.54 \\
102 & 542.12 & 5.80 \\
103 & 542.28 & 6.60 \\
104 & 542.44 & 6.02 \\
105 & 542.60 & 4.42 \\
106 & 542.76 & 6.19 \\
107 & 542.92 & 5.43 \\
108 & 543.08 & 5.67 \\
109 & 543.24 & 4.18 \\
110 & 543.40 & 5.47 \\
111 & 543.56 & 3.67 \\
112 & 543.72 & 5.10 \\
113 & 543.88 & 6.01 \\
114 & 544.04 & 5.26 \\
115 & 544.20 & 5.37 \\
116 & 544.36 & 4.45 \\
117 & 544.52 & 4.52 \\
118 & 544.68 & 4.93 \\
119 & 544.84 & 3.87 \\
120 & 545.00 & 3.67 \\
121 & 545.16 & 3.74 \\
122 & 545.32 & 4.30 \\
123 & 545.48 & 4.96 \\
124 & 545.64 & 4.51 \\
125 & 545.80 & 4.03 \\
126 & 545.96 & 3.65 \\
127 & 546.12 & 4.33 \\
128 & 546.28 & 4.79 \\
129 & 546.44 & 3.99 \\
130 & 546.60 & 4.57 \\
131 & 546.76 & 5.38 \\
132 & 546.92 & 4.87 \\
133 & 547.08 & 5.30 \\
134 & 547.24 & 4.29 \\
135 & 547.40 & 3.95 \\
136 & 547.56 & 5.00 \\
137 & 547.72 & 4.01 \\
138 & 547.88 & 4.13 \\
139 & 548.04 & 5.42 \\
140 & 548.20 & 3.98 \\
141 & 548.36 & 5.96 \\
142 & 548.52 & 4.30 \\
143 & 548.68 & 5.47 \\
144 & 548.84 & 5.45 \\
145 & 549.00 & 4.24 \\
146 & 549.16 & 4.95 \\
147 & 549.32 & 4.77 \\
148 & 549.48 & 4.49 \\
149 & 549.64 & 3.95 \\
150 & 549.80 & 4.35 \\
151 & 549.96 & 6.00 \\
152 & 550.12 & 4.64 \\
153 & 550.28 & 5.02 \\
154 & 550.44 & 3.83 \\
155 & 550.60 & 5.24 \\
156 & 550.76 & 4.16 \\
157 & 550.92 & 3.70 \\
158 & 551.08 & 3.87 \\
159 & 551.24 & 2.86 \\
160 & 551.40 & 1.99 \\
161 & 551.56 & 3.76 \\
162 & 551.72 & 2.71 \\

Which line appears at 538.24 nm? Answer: Ly-alpha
